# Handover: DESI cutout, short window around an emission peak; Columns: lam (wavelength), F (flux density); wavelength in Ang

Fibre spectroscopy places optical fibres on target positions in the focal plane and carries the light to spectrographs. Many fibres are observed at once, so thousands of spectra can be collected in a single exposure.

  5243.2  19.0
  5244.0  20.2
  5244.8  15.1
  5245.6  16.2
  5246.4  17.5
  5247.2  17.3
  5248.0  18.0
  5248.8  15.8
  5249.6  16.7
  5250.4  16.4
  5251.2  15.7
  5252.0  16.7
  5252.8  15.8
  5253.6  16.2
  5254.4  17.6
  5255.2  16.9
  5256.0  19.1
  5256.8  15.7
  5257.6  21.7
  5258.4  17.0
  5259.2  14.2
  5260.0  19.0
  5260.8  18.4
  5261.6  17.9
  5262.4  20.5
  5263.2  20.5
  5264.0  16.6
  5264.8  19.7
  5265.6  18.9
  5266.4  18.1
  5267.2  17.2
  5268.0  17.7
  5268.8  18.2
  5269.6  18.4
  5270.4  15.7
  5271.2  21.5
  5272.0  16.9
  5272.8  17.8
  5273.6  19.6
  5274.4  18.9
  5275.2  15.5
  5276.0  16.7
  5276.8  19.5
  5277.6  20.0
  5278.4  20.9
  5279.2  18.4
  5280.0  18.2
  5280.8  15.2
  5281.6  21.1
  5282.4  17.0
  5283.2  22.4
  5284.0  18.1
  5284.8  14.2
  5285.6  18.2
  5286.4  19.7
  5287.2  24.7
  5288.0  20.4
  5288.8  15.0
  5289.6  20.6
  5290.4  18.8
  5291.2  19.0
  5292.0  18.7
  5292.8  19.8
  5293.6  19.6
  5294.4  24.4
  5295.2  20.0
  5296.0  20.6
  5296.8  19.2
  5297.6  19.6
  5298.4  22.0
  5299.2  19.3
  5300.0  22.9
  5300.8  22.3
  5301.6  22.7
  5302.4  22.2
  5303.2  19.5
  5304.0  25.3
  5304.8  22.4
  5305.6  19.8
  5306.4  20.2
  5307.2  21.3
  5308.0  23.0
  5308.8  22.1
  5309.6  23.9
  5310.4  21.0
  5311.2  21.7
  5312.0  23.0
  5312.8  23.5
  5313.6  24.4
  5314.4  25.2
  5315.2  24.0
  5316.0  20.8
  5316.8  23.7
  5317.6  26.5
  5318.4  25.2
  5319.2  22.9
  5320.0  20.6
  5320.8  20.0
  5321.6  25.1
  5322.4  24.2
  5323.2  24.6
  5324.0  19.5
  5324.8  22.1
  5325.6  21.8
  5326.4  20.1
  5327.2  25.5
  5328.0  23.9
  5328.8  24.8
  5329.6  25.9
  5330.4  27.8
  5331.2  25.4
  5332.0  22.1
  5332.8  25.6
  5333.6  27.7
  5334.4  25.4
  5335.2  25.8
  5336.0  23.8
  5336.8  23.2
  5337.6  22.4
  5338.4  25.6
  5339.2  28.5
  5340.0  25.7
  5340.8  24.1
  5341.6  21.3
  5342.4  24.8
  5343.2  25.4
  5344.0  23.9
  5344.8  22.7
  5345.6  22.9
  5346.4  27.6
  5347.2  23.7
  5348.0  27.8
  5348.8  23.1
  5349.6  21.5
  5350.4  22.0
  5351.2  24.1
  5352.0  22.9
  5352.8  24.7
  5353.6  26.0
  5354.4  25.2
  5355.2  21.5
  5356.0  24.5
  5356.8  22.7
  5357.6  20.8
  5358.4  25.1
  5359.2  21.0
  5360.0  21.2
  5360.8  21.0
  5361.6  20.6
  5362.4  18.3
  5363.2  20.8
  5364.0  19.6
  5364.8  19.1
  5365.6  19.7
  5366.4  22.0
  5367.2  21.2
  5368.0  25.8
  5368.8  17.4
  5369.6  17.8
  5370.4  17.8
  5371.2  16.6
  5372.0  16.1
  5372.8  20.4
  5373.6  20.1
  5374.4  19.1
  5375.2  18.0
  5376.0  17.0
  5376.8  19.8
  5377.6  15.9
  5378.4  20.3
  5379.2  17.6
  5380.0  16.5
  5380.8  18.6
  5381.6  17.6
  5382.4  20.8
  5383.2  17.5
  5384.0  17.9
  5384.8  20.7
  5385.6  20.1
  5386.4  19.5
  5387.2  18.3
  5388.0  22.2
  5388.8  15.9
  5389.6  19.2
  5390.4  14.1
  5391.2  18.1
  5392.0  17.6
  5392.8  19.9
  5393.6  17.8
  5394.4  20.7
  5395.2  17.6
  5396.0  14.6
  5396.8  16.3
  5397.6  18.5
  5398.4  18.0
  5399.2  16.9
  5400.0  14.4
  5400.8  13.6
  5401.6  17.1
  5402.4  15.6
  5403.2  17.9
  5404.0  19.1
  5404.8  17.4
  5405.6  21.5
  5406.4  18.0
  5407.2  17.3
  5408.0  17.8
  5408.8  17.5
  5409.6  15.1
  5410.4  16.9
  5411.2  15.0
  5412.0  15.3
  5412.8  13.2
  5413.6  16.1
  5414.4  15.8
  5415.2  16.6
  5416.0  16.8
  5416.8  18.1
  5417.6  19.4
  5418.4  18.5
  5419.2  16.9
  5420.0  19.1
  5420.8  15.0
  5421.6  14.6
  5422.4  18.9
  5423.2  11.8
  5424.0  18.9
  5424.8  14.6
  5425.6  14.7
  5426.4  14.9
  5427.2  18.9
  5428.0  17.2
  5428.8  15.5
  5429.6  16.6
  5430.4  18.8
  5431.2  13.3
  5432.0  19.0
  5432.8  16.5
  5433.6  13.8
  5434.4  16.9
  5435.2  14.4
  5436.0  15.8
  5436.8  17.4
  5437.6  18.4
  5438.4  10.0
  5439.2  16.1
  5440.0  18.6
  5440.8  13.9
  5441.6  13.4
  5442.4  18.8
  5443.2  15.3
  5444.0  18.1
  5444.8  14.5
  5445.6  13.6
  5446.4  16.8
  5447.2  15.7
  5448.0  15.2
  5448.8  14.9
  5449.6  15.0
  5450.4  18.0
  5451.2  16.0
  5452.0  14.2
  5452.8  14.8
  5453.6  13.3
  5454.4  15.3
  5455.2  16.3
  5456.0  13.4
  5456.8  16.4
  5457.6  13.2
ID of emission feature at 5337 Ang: Mg II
